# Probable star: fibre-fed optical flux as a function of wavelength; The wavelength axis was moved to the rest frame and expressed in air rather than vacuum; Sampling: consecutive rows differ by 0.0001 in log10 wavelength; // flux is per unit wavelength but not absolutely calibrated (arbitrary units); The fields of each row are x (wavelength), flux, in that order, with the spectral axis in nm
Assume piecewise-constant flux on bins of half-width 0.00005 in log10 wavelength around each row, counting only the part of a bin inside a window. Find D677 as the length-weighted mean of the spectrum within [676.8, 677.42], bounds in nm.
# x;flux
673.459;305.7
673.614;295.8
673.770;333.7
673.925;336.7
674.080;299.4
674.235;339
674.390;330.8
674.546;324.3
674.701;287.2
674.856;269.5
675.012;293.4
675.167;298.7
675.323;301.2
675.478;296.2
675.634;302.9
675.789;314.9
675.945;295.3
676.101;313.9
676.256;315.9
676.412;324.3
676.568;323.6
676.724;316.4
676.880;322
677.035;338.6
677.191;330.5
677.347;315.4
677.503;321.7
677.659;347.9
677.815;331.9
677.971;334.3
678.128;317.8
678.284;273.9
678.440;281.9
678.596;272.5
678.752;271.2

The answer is 327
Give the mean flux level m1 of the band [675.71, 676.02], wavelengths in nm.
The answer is 305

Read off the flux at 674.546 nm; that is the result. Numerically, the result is 324.3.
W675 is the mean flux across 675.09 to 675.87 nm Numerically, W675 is 303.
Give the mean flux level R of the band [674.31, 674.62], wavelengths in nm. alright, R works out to 327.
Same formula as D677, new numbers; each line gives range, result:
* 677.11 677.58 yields 323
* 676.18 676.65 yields 321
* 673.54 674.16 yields 316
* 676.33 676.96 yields 322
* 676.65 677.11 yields 326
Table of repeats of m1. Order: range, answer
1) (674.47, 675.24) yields 295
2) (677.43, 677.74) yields 335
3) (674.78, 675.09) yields 281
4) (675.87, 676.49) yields 312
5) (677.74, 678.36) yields 314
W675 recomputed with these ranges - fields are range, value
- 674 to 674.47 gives 323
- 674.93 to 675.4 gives 297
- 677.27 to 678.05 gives 330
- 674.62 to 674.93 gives 280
